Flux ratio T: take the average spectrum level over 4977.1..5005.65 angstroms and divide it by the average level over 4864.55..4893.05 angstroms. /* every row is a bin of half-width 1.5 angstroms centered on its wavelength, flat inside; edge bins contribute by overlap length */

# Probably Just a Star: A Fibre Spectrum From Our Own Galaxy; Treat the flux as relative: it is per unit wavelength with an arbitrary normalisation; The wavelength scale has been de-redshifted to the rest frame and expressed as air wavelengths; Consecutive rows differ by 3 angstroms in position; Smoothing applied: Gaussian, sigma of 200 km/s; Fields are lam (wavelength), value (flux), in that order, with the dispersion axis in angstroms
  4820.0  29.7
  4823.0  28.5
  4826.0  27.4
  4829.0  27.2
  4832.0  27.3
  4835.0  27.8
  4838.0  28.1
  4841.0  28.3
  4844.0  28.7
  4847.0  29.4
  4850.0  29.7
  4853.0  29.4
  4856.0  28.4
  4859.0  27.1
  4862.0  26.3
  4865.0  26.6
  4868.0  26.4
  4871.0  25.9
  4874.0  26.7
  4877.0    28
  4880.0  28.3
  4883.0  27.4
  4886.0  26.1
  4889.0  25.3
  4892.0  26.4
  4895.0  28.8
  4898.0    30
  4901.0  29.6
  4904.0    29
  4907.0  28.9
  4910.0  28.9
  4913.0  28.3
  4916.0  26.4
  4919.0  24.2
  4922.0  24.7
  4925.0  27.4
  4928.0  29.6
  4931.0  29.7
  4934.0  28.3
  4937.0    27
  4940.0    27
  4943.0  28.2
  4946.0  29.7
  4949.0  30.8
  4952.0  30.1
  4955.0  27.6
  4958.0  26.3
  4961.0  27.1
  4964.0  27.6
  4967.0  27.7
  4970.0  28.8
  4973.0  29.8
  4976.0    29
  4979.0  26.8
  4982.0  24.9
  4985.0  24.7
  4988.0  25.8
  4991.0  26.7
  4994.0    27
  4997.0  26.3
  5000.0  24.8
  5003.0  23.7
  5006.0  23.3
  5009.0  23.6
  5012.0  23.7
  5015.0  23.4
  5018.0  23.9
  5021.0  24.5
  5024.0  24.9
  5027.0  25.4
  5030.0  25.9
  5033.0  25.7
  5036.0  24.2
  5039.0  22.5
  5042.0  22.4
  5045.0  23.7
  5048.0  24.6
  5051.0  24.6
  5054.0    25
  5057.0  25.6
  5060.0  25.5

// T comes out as 0.96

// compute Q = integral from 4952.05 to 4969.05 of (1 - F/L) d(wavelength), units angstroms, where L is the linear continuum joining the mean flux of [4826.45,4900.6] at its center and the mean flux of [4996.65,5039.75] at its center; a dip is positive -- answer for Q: -1.3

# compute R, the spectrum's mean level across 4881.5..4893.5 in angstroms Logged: 26.3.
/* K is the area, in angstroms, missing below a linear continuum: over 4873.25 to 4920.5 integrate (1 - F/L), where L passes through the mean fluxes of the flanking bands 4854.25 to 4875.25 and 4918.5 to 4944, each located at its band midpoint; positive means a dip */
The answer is -0.95 angstroms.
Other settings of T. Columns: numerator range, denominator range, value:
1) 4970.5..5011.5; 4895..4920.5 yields 0.92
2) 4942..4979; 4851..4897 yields 1.05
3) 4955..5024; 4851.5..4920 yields 0.94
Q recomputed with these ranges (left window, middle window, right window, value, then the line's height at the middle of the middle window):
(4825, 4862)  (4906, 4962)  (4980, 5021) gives -3.6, 26.2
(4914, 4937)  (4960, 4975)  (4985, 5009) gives -1.3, 26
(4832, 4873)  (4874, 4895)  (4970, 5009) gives 0.3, 27.4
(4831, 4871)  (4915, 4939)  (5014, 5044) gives -0.8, 26.4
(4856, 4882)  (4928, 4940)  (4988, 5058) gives -1.1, 26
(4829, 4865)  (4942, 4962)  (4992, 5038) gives -2.0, 26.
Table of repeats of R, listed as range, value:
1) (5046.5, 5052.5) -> 24.6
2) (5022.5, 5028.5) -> 25.1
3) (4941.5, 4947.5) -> 28.9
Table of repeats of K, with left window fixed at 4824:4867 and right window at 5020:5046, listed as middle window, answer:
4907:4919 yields -0.4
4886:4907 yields -0.9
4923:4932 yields -0.8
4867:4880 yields 0.2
